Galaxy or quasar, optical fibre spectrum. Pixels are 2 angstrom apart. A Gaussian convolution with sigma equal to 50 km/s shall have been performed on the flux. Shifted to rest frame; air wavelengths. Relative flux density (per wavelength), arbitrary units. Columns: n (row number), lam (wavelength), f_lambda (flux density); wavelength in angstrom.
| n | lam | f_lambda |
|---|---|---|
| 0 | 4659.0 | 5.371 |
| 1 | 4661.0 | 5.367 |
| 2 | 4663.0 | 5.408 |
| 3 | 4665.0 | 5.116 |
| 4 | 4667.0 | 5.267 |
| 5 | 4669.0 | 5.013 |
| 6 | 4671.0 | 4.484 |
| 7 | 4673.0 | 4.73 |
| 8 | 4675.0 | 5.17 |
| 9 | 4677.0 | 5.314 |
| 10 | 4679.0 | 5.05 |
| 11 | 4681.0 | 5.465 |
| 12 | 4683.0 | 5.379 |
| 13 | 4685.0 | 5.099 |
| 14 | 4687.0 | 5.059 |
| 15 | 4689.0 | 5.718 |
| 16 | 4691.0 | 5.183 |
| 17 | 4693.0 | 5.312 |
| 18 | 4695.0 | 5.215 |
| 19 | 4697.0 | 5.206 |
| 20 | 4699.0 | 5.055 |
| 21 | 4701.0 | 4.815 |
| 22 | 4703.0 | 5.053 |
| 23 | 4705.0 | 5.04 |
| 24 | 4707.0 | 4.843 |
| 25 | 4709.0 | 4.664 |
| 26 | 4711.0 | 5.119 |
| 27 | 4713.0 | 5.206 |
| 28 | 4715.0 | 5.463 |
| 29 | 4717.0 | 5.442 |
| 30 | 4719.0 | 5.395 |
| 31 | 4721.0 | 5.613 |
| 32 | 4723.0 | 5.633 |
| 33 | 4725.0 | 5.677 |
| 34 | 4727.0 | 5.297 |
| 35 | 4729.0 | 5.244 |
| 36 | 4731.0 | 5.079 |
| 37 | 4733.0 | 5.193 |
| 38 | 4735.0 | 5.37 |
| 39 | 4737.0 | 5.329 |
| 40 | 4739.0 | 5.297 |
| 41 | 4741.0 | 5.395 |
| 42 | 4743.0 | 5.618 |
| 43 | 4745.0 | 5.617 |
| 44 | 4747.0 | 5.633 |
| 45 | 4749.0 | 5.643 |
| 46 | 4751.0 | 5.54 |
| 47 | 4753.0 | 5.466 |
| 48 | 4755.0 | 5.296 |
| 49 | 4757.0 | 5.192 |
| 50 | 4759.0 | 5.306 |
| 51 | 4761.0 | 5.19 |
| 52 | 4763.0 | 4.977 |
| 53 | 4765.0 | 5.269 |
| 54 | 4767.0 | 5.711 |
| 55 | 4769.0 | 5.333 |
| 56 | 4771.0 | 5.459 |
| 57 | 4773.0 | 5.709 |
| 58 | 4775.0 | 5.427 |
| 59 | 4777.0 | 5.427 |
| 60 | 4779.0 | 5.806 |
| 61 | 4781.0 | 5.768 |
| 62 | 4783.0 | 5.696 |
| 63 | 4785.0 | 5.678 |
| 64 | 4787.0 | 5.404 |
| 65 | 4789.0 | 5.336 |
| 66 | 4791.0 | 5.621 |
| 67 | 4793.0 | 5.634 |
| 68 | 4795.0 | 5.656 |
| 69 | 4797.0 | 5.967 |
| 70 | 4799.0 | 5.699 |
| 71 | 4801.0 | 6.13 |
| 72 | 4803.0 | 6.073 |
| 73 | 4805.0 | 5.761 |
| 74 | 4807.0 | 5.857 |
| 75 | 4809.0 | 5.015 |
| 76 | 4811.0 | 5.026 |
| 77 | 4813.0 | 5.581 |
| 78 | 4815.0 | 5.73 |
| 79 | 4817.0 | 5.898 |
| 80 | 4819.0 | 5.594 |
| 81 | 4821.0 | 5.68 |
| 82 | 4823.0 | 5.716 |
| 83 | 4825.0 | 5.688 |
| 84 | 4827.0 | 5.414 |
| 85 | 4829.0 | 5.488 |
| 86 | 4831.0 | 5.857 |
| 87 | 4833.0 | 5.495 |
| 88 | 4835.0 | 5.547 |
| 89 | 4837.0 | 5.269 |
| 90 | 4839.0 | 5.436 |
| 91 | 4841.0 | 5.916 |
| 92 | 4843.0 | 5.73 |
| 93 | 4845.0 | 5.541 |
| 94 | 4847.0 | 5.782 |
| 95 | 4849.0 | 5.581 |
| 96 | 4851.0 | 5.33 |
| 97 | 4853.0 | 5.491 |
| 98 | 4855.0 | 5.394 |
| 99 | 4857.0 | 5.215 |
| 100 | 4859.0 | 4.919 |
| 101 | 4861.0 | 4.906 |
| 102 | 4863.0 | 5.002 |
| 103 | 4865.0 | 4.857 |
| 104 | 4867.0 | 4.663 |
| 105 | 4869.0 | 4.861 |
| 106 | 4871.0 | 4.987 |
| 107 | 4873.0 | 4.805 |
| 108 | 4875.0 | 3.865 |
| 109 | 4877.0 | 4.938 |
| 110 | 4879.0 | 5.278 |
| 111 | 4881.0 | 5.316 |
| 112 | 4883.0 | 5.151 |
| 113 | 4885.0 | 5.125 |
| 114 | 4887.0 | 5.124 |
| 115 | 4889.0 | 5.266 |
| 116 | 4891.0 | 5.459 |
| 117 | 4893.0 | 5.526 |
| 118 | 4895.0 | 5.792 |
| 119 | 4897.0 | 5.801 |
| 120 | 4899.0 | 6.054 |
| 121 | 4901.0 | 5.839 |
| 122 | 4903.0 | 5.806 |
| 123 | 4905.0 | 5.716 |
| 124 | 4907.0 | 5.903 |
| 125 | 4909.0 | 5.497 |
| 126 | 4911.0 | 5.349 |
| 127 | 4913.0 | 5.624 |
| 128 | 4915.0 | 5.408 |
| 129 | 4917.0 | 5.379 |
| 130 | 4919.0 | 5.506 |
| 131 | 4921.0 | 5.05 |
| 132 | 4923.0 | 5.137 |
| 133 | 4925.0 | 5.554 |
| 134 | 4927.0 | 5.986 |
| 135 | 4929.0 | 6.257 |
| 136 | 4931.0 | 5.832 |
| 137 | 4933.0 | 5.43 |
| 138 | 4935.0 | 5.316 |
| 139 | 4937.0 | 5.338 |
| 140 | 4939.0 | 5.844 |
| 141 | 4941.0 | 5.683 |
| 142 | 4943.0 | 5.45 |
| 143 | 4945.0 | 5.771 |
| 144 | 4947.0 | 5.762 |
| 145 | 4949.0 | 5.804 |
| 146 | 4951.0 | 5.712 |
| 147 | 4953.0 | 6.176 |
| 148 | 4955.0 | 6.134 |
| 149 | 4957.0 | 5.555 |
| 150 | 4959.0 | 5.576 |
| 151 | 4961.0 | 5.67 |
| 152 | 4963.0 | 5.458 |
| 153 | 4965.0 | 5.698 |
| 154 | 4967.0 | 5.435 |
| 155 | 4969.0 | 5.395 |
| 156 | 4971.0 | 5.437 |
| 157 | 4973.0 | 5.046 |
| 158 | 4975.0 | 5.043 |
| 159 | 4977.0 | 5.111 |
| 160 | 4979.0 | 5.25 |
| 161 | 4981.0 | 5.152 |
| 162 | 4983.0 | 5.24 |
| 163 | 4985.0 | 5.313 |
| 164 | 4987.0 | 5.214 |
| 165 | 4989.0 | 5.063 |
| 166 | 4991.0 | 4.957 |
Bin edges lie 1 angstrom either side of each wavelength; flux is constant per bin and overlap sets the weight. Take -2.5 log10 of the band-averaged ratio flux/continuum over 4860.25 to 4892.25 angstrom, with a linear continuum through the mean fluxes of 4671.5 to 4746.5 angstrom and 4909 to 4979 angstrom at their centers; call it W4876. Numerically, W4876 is 0.10 mag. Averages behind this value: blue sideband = 5.25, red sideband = 5.55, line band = 4.98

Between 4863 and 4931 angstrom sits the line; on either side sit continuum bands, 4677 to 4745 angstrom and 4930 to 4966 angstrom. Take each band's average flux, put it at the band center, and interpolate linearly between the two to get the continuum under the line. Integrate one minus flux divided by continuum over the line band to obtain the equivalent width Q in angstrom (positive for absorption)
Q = 2.8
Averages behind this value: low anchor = 5.26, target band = 5.36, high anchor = 5.68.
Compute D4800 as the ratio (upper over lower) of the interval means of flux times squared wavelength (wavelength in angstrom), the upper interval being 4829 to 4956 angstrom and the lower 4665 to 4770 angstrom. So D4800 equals 1.11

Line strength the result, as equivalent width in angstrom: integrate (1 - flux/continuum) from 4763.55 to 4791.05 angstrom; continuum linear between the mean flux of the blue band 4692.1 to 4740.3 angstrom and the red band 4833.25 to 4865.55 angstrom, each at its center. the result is -1.21 angstrom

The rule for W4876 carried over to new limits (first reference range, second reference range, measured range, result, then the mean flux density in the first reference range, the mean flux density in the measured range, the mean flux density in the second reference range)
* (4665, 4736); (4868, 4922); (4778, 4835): -0.07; 5.2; 5.65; 5.35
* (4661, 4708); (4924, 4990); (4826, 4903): 0.02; 5.14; 5.32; 5.54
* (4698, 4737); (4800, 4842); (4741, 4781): -0.01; 5.22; 5.46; 5.63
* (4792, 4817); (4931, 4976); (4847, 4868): 0.10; 5.69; 5.17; 5.58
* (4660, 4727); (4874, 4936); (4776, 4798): -0.06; 5.2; 5.64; 5.46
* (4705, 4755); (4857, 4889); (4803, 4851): -0.11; 5.36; 5.6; 4.94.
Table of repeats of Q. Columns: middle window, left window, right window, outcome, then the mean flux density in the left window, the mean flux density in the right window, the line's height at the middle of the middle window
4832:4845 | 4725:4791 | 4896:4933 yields 0.0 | 5.43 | 5.64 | 5.54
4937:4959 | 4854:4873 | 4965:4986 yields -2.4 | 4.97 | 5.26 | 5.19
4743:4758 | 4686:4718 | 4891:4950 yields -0.7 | 5.15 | 5.63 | 5.26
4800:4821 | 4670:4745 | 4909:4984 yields -1.2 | 5.23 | 5.53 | 5.36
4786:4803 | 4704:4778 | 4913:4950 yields -0.9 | 5.35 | 5.58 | 5.42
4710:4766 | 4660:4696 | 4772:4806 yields 0.9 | 5.19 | 5.69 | 5.46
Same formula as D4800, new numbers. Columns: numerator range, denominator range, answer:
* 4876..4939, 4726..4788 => 1.08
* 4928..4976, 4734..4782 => 1.12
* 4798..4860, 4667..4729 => 1.13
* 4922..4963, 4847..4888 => 1.16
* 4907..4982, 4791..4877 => 1.07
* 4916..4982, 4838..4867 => 1.08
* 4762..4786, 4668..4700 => 1.11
